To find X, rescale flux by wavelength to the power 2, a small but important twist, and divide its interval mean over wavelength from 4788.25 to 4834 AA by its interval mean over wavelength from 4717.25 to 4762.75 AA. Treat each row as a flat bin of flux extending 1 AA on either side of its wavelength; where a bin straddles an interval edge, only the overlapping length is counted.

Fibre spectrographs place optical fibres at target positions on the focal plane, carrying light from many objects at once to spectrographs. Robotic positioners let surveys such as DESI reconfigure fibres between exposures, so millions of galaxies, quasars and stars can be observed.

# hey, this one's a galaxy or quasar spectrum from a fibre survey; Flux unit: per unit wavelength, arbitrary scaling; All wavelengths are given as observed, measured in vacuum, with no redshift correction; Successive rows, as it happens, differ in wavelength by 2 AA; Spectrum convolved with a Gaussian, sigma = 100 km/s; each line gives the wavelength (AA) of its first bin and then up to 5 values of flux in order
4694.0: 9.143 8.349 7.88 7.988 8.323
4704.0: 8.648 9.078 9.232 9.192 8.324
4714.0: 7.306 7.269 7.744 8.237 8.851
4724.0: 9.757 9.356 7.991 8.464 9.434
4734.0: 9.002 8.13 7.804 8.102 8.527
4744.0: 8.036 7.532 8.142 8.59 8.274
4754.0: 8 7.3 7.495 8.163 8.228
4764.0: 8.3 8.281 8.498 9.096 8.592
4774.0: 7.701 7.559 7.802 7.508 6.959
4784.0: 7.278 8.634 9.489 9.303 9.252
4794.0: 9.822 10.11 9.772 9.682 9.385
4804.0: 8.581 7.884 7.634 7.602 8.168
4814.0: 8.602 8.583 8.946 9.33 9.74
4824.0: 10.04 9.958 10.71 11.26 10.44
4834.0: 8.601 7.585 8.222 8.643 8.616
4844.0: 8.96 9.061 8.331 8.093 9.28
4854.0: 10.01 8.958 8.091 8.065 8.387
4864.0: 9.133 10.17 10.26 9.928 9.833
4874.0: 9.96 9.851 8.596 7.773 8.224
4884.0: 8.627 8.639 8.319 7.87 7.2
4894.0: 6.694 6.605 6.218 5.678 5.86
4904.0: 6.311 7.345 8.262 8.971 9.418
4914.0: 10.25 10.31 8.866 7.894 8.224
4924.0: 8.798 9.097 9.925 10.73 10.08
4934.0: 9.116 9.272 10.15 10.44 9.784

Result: 1.15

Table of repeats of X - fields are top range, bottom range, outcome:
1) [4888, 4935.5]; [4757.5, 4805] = 1.02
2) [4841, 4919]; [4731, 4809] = 1.06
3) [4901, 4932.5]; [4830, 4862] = 1.02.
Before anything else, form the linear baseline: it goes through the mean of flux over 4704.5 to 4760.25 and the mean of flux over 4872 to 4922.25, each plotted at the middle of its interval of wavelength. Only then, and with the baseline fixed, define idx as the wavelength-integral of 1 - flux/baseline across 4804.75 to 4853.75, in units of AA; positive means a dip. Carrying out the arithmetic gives -4.4 AA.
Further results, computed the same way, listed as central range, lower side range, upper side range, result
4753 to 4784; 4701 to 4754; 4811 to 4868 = 2.60 AA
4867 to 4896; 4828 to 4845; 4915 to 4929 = 1.44 AA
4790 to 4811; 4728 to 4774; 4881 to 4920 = -2.22 AA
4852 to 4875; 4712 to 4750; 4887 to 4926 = -3.90 AA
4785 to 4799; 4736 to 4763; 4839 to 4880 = -1.75 AA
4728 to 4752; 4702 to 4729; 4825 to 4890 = 0.82 AA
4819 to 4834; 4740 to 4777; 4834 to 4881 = -2.45 AA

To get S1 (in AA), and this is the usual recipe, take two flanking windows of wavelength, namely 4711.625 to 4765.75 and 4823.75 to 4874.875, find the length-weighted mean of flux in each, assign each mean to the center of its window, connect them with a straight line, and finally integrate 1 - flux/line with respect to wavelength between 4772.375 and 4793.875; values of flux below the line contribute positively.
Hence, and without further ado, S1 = 1.0 AA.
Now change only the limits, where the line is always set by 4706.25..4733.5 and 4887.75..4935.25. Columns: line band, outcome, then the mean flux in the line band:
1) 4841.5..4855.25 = -0.92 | 8.92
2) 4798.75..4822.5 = -0.69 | 8.67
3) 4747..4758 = 0.66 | 8.01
